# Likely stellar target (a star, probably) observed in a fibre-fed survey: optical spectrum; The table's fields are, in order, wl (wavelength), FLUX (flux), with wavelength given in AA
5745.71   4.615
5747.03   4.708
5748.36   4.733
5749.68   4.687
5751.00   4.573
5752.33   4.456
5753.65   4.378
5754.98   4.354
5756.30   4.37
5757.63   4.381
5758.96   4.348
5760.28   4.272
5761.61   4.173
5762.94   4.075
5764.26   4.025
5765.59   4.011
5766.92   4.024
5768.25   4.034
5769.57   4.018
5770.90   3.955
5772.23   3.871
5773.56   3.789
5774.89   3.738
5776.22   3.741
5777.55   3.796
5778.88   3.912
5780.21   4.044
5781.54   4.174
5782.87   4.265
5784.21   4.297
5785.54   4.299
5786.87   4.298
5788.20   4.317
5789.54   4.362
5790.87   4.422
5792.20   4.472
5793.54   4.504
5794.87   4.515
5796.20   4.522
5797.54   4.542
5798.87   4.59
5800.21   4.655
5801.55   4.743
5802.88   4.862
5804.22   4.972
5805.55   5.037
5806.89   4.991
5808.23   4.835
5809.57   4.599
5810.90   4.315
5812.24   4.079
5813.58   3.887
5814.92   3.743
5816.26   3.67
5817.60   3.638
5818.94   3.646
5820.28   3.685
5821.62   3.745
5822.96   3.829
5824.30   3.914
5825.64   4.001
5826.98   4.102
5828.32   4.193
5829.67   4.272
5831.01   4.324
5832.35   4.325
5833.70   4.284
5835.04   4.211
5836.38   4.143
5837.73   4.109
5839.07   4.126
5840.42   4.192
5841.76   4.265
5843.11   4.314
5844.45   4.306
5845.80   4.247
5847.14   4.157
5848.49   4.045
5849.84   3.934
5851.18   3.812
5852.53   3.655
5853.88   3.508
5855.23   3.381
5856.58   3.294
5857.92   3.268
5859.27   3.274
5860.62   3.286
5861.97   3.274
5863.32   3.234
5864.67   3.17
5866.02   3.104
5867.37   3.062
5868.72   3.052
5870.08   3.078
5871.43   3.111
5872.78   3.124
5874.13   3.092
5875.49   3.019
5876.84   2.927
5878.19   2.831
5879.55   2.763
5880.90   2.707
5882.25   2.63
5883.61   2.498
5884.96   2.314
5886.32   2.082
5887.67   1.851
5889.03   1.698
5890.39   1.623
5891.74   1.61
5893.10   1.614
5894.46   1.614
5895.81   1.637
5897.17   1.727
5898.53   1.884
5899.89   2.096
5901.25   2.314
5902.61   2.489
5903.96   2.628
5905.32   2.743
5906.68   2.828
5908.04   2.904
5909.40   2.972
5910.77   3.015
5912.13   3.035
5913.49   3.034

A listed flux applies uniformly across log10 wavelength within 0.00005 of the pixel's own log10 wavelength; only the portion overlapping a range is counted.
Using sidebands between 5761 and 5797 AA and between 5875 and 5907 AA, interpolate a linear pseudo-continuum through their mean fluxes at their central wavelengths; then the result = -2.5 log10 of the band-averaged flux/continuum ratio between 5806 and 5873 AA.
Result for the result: -0.23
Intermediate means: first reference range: 4.14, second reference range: 2.24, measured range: 3.84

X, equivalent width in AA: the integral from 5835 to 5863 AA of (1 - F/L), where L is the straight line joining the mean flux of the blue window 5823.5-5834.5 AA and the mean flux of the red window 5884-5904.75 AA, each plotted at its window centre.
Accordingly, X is -2.6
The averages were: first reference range 4.17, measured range 3.83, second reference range 1.96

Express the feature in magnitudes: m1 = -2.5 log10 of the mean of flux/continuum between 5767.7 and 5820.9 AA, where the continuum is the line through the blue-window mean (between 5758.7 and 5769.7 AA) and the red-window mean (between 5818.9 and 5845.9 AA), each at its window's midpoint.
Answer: -0.04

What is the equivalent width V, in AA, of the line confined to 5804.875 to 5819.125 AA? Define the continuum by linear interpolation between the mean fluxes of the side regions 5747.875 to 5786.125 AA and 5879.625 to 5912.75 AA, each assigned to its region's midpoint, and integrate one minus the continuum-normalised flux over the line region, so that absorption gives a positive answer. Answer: -3.0 AA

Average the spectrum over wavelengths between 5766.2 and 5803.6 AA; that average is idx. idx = 4.24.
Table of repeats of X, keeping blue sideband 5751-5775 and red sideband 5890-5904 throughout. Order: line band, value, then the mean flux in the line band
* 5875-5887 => -2.5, 2.64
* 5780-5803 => -4.9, 4.44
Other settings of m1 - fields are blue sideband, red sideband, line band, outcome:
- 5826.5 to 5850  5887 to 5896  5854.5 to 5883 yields -0.136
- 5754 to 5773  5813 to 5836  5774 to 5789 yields 0.003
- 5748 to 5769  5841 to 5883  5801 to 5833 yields -0.119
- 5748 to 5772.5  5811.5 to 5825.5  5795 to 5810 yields -0.209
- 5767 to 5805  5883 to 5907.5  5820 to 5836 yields -0.192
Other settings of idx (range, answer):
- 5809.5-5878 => 3.73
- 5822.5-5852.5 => 4.13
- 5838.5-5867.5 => 3.69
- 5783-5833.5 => 4.3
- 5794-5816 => 4.54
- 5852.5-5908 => 2.65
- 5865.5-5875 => 3.08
